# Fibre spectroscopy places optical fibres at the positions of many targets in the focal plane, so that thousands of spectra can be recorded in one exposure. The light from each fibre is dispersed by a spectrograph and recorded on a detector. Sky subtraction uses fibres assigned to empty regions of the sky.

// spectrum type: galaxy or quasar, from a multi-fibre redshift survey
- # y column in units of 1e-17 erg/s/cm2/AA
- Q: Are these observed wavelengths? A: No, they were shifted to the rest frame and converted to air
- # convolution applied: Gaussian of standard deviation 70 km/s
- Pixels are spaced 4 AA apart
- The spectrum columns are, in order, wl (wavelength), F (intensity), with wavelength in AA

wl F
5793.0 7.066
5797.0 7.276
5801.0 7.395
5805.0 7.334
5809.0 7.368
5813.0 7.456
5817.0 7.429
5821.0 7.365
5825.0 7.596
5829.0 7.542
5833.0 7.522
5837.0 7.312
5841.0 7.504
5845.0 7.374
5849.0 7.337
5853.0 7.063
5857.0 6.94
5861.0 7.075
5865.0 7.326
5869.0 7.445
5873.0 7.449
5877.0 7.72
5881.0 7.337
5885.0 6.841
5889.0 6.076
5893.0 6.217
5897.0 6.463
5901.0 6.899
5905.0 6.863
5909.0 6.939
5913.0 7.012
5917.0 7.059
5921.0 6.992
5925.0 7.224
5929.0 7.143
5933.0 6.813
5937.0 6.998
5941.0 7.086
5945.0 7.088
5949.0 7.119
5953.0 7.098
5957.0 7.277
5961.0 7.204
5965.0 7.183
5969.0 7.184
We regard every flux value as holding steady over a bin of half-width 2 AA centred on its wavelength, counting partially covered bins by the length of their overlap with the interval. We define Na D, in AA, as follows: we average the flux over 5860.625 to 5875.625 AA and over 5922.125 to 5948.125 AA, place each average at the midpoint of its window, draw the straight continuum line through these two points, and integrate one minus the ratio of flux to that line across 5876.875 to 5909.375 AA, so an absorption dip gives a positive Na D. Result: 2.2 AA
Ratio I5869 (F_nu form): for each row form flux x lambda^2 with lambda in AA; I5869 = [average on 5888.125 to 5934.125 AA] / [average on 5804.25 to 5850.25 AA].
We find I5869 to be 0.95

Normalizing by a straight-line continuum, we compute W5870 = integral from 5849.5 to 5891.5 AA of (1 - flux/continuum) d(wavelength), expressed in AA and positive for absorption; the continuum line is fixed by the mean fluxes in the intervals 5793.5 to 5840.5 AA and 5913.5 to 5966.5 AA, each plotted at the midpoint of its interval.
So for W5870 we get 0.86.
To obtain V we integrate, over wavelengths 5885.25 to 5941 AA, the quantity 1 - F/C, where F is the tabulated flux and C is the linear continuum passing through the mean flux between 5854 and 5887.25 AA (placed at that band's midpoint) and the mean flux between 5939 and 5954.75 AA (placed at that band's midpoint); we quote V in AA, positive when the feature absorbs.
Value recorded 2.58 AA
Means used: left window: 7.25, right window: 7.1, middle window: 6.83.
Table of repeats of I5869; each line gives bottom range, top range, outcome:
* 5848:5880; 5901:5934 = 0.98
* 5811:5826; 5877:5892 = 0.94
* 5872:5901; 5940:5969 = 1.07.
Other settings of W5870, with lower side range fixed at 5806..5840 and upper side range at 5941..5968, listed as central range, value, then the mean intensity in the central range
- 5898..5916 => 0.9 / 6.91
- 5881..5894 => 1.4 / 6.54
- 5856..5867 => 0.3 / 7.13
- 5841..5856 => 0.2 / 7.27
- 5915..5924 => 0.2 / 7.05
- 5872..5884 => -0.2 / 7.45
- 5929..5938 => 0.3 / 6.95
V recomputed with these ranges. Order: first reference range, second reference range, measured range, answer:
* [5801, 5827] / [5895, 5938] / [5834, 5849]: -0.2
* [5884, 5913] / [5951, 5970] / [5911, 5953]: -0.7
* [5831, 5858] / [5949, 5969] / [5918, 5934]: 0.4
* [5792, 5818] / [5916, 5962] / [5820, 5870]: -0.5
